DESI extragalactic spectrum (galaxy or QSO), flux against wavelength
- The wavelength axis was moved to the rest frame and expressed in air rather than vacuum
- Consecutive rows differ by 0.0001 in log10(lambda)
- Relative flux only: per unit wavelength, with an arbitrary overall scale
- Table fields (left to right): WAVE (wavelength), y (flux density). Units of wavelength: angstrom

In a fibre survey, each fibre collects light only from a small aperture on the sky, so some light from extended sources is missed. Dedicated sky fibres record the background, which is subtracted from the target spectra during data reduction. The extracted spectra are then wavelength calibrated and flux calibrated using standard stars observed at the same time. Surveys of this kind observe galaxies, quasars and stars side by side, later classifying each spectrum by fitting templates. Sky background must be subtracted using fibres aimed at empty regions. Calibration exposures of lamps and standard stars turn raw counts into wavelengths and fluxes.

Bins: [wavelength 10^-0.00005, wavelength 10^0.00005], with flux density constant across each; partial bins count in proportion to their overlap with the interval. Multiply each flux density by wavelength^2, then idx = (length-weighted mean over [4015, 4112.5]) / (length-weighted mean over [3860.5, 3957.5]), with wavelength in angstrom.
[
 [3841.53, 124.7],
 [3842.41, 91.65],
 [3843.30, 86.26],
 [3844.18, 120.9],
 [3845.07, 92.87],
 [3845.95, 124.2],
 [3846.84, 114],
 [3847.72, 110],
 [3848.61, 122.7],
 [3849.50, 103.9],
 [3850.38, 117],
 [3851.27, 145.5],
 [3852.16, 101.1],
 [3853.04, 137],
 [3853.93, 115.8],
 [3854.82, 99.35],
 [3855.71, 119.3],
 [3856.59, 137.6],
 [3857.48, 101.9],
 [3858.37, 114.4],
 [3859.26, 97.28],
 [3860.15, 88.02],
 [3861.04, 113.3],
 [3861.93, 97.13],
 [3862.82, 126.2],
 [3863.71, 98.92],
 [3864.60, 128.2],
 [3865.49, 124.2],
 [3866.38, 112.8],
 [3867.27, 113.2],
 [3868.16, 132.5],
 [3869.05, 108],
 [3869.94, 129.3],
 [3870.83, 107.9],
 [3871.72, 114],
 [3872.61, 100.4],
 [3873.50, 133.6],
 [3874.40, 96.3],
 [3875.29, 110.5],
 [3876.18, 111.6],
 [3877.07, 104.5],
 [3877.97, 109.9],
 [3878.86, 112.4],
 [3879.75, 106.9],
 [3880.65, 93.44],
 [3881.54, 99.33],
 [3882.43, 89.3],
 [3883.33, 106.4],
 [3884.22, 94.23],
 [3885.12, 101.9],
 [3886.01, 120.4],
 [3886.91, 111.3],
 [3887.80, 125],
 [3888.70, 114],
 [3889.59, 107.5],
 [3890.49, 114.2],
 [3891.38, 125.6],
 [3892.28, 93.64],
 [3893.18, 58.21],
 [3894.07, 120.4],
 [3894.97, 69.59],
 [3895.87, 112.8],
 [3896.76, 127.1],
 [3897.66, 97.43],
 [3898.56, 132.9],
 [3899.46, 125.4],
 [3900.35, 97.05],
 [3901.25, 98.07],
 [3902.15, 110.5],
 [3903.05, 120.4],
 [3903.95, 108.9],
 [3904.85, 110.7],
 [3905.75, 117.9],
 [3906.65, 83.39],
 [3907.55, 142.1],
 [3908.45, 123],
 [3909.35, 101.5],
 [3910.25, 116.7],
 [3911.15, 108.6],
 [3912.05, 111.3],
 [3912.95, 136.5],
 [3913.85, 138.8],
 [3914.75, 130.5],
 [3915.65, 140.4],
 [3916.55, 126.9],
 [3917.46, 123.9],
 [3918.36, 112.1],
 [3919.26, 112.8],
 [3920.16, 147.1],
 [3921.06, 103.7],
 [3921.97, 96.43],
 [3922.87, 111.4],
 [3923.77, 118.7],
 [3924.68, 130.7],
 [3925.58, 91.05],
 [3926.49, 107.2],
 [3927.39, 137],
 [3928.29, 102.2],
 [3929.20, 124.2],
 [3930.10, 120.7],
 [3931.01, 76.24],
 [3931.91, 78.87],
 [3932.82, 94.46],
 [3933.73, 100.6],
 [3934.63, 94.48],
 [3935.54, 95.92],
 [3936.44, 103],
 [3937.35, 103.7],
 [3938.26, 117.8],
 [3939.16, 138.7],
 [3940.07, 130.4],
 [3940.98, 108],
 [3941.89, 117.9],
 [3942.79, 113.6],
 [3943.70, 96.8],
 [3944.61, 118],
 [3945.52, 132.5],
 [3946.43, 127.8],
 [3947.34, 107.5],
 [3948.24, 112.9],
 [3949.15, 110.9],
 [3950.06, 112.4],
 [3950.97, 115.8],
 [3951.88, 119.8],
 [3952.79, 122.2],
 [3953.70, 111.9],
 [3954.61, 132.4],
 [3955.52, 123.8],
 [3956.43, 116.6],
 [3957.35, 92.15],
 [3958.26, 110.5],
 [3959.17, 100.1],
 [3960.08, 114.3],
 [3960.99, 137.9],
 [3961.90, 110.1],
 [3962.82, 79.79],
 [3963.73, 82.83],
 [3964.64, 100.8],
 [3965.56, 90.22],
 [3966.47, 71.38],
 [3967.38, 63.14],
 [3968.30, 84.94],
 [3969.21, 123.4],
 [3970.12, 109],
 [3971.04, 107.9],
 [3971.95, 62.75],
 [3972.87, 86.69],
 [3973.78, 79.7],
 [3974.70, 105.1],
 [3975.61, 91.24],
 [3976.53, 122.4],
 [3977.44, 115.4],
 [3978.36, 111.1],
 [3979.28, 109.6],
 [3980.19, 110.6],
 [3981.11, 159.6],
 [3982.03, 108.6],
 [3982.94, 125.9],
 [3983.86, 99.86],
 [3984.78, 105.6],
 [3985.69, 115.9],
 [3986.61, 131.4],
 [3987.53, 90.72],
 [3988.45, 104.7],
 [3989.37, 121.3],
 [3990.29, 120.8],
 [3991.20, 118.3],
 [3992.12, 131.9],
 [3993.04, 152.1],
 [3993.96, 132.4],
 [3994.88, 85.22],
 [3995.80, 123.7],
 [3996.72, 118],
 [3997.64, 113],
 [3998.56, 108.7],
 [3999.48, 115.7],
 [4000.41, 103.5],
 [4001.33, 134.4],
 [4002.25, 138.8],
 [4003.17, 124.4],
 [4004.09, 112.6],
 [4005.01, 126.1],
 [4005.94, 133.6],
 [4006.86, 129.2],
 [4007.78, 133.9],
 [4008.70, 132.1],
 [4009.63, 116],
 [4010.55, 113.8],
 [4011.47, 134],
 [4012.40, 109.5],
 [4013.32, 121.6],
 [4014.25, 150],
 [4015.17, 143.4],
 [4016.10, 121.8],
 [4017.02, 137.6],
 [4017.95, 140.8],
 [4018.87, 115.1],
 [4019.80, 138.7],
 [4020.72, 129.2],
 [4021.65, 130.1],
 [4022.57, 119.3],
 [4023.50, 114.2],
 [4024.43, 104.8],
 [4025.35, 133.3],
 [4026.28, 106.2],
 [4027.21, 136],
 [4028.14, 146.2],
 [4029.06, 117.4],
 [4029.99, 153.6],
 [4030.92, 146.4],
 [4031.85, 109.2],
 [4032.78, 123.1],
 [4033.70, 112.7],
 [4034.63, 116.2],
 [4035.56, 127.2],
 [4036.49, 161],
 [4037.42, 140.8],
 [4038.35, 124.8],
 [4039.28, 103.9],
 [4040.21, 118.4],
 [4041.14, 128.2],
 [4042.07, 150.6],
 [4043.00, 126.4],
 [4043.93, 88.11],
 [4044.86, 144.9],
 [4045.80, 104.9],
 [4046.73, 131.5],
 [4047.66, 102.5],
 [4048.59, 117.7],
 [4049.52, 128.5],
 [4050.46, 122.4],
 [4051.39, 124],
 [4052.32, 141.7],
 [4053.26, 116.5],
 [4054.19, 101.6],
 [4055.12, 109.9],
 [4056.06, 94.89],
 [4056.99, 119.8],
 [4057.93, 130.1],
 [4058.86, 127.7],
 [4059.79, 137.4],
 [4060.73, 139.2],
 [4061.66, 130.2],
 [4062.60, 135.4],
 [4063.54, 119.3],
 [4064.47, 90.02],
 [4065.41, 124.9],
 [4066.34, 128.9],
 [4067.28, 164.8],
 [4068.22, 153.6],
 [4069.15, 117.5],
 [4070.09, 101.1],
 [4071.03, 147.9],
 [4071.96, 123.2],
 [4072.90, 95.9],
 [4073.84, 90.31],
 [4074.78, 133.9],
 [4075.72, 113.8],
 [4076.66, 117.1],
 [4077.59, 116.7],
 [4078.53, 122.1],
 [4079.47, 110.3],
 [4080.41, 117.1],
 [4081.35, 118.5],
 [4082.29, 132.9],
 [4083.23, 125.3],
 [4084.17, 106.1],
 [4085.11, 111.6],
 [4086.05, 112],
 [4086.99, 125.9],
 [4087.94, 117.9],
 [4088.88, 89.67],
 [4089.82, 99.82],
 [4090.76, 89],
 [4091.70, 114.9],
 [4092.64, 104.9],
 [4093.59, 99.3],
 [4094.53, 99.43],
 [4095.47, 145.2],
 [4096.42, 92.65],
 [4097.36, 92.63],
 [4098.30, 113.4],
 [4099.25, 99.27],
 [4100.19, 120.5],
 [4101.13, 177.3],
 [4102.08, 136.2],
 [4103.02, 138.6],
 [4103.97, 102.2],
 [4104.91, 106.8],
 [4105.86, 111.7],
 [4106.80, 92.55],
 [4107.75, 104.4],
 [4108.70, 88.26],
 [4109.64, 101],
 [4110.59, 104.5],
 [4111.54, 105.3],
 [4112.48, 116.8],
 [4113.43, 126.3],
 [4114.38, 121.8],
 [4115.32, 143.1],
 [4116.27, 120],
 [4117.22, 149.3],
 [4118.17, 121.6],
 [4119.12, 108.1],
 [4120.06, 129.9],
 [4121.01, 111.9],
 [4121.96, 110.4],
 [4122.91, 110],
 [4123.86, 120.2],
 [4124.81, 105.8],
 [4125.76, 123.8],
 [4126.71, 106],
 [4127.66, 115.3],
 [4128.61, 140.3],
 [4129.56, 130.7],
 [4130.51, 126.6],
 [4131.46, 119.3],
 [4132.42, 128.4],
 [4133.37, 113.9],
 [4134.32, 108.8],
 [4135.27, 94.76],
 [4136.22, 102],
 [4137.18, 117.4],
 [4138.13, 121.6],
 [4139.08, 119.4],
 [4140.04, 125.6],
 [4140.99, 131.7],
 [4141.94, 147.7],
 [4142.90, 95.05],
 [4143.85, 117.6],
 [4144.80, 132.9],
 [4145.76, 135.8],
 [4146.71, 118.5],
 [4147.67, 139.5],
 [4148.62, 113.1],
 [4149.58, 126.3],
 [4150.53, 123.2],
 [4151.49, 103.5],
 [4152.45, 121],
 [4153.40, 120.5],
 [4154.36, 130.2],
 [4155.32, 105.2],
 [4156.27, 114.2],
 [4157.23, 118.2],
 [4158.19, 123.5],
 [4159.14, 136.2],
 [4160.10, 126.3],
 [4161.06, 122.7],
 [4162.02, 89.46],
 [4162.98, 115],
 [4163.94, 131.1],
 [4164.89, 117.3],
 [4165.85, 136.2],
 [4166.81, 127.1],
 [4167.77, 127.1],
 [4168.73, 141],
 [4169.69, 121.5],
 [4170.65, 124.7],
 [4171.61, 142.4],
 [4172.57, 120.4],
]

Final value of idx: 1.15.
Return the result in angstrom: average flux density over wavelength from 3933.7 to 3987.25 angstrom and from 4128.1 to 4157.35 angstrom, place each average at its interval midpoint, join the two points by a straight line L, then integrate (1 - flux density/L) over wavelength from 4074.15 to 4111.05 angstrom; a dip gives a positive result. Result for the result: 1.4 angstrom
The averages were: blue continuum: 109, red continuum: 121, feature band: 113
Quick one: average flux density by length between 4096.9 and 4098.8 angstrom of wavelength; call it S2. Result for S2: 103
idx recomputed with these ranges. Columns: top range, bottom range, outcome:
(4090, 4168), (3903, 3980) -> 1.18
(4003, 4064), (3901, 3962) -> 1.16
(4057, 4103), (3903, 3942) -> 1.13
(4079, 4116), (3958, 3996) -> 1.12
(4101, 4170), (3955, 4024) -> 1.12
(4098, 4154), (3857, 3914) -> 1.22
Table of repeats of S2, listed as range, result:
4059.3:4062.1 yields 136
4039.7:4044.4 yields 122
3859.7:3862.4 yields 99.6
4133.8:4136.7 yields 102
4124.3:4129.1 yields 118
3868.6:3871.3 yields 115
